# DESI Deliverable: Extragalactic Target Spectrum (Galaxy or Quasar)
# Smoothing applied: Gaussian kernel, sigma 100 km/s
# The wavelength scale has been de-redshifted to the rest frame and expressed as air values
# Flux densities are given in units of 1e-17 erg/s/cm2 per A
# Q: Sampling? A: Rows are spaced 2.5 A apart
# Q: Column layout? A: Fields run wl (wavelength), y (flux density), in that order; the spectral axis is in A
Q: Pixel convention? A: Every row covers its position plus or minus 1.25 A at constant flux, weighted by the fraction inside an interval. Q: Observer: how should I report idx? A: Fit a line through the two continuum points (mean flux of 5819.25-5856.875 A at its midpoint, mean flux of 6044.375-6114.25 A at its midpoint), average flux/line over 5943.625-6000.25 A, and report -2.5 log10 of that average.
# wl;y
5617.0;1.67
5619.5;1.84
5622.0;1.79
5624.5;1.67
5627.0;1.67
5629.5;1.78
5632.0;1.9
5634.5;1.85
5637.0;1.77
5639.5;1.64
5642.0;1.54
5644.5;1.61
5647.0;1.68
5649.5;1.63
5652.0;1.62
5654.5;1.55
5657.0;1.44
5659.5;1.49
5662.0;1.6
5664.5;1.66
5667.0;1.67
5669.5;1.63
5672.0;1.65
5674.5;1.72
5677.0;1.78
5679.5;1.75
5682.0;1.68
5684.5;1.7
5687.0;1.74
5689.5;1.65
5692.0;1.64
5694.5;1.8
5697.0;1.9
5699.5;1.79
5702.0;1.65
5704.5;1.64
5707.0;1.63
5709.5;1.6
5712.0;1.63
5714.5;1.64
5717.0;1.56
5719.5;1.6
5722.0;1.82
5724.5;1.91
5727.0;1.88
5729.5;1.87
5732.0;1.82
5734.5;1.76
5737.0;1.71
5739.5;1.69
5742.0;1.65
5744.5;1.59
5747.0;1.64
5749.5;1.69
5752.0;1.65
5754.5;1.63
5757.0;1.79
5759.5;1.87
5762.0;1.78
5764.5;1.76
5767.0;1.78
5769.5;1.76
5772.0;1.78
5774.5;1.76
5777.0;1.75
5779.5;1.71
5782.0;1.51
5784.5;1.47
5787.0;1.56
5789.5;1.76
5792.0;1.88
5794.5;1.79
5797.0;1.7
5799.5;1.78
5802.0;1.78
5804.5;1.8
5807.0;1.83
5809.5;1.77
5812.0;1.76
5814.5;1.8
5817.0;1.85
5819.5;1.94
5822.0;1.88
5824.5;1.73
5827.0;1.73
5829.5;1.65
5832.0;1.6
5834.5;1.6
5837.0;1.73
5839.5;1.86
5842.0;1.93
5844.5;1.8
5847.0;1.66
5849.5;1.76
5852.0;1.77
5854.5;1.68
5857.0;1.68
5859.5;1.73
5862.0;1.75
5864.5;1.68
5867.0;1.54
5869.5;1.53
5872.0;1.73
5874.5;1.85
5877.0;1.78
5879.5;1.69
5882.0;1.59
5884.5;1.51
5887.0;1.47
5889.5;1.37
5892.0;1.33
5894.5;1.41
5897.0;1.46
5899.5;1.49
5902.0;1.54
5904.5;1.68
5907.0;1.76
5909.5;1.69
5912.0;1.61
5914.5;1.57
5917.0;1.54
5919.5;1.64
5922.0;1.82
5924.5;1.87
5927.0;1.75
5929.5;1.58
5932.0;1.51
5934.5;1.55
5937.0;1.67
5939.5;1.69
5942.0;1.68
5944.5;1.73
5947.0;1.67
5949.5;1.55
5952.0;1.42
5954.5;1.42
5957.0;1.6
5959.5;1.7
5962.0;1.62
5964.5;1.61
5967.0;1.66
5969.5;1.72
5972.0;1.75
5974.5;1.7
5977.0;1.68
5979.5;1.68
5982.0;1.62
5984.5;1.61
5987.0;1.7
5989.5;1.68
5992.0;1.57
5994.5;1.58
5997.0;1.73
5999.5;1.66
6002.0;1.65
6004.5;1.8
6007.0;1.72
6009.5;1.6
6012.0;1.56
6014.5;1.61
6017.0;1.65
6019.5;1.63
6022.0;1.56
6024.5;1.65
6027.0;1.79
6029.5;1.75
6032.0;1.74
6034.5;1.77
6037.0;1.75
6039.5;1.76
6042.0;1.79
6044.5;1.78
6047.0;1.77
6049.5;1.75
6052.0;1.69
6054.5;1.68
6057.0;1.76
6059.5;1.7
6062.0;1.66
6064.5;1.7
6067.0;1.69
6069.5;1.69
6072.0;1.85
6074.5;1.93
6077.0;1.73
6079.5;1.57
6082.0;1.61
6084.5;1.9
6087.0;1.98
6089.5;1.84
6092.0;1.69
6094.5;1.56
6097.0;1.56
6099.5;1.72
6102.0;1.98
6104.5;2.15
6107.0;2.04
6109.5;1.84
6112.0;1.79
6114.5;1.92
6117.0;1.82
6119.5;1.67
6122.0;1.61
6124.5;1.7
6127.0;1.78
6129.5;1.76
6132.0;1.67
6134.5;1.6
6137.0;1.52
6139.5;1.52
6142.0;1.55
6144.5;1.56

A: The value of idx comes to 0.08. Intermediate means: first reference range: 1.75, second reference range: 1.77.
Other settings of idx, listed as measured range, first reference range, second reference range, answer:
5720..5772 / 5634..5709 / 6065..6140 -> -0.04 mag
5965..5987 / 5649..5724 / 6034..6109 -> 0.04 mag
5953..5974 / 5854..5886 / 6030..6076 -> 0.05 mag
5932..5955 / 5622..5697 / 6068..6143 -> 0.08 mag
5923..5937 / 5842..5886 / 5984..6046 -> 0.02 mag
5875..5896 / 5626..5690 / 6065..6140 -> 0.12 mag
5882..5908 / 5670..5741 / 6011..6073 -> 0.14 mag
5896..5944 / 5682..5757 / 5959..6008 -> 0.03 mag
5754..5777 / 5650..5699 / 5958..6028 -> -0.07 mag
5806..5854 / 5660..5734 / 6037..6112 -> -0.02 mag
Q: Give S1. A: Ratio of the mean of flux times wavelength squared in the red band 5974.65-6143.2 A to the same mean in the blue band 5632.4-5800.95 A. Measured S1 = 1.14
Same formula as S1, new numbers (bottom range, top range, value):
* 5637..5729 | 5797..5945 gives 1.07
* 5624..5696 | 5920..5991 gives 1.09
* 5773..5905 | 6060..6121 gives 1.15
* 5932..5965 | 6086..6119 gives 1.20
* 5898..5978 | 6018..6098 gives 1.10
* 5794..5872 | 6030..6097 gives 1.08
